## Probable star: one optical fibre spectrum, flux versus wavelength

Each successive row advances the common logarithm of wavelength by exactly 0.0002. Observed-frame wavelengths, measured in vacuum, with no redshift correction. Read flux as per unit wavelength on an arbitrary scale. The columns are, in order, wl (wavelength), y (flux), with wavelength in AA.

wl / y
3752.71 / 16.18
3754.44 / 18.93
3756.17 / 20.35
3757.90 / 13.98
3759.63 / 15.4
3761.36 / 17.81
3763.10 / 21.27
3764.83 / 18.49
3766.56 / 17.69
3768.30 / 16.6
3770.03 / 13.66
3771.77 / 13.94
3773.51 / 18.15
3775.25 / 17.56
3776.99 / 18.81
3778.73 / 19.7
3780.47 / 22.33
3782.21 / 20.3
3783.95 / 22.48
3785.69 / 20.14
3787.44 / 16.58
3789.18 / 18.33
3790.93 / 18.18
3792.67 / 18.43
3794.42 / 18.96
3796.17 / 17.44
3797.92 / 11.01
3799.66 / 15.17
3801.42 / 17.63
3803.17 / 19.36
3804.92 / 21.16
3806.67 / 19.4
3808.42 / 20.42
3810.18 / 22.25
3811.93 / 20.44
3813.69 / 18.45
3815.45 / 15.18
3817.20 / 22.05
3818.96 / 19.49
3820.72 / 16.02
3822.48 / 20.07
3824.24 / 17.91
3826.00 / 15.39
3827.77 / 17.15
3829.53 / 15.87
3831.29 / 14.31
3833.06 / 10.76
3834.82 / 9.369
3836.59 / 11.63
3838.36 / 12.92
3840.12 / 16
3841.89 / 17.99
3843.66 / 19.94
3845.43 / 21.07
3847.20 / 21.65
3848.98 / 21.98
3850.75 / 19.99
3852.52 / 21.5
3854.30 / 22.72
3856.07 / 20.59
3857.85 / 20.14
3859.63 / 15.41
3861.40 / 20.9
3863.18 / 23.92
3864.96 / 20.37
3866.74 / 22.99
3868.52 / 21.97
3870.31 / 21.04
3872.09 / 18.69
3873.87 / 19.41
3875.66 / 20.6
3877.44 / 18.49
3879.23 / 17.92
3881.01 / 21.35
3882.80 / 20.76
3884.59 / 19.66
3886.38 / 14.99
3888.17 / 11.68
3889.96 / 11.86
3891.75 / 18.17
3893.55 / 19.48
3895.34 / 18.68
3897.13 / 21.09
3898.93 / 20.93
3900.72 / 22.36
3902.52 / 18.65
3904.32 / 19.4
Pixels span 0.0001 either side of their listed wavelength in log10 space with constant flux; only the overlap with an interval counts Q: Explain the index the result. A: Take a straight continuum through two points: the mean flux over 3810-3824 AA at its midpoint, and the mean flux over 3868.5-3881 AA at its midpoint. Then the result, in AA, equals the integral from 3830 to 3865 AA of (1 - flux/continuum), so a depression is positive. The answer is 2.4 AA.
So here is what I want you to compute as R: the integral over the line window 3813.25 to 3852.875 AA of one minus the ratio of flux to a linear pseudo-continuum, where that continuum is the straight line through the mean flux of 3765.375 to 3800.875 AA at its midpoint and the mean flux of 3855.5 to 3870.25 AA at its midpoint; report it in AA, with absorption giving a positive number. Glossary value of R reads 5.0 AA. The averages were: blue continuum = 17.8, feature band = 17.2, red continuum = 20.8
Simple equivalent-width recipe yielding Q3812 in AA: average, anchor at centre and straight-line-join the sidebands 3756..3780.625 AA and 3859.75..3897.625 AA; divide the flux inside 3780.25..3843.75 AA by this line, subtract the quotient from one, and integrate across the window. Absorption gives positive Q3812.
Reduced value 2.2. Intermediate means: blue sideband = 17.5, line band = 17.5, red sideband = 19.1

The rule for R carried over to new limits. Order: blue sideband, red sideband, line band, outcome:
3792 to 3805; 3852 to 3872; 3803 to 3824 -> -1.7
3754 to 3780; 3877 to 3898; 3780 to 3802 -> -0.7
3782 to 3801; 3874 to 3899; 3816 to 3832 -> 0.3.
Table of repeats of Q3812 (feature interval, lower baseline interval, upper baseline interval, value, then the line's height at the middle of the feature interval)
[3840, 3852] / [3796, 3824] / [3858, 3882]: -0.3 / 19.5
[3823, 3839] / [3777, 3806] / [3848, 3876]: 4.6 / 19.8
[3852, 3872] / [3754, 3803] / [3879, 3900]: -3.2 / 18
